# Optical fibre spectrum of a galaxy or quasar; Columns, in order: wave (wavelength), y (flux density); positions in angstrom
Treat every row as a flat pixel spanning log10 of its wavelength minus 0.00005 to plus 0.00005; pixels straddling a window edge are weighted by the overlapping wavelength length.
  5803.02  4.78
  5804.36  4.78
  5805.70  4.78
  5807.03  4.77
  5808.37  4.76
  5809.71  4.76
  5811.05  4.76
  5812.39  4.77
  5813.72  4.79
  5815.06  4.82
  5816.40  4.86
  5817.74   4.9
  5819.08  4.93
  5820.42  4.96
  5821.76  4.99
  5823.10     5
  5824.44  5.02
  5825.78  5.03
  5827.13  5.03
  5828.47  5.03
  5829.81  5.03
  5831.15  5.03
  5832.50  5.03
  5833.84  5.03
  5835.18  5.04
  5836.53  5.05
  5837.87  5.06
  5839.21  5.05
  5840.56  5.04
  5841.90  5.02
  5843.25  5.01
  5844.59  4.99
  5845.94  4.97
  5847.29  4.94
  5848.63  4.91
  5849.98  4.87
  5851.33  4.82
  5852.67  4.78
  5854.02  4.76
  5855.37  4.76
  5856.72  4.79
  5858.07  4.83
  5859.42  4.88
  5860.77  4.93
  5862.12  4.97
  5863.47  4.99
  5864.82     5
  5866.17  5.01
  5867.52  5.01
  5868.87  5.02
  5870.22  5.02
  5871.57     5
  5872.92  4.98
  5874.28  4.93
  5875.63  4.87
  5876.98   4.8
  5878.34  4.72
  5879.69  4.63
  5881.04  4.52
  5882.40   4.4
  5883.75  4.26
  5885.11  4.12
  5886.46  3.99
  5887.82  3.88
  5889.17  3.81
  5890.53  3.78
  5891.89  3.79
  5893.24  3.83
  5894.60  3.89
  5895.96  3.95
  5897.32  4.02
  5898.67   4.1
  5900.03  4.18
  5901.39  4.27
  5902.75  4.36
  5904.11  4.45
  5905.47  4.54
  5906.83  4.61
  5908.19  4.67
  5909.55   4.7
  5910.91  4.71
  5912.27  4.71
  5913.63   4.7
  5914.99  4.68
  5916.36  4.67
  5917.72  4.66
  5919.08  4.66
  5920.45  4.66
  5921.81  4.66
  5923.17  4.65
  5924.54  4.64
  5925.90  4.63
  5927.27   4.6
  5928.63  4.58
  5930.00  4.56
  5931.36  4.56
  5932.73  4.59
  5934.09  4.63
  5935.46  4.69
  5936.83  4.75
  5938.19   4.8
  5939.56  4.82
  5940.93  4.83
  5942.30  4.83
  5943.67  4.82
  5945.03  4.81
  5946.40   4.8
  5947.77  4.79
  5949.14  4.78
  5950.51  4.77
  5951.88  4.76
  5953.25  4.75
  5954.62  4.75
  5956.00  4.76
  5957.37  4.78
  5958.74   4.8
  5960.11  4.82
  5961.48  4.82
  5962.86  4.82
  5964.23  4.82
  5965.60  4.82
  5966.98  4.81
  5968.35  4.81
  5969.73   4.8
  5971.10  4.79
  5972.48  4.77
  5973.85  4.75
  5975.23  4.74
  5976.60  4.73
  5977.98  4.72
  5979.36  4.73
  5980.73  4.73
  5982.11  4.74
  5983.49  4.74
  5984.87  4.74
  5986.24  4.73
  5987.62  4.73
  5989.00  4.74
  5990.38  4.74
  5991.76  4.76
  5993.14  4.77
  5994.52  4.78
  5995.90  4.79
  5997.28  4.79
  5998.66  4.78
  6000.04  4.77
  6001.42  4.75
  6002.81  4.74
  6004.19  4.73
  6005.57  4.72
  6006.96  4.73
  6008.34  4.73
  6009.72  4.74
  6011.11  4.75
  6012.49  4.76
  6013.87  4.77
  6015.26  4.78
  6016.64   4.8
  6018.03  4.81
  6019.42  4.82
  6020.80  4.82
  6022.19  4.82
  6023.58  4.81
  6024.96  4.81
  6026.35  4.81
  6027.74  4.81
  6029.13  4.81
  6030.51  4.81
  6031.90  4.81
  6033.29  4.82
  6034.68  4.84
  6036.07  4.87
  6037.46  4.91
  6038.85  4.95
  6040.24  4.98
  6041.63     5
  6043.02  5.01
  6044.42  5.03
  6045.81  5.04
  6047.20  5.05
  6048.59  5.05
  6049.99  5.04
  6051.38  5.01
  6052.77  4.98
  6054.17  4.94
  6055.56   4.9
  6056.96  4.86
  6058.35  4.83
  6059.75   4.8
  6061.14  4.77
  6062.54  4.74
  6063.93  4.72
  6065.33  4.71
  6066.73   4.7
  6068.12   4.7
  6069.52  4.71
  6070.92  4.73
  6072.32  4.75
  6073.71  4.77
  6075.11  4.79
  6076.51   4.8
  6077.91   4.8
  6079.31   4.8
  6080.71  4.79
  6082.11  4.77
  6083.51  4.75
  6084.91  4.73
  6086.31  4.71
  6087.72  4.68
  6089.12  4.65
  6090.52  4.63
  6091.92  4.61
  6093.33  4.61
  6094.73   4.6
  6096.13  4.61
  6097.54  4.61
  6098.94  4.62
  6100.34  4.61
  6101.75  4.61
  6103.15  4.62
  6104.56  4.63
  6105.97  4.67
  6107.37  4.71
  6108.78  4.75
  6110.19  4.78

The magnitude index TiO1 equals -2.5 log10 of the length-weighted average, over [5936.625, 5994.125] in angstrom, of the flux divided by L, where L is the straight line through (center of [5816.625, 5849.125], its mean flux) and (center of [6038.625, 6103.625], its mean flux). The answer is 0.02 mag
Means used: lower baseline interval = 5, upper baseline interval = 4.79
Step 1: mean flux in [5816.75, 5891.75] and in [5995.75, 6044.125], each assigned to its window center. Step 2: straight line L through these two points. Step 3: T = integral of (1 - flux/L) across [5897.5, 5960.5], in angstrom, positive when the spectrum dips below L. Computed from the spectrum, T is 2.10 angstrom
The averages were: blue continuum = 4.81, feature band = 4.65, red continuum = 4.81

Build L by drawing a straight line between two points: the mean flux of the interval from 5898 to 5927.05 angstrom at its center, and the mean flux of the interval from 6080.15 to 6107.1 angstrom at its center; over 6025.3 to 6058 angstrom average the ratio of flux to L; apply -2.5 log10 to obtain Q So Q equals -0.07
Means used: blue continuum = 4.57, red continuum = 4.66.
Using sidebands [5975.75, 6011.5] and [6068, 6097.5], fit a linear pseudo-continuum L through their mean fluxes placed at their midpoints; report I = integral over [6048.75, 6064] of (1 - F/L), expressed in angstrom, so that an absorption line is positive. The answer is -0.5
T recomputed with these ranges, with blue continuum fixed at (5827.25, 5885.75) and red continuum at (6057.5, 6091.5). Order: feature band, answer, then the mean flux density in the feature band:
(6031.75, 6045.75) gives -0.5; 4.93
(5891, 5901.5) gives 1.9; 3.99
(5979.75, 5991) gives 0.2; 4.74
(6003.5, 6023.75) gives 0.0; 4.77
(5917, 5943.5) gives 0.9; 4.68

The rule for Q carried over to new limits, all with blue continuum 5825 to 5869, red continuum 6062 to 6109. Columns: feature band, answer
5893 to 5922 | 0.10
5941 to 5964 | 0.01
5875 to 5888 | 0.11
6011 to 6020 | 0.00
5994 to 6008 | 0.01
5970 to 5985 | 0.02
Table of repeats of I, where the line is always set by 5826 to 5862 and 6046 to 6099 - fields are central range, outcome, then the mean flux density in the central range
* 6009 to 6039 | 0.00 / 4.81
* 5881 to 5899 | 3.33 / 4.01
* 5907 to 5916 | 0.38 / 4.69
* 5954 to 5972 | 0.22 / 4.8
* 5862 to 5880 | 0.00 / 4.93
